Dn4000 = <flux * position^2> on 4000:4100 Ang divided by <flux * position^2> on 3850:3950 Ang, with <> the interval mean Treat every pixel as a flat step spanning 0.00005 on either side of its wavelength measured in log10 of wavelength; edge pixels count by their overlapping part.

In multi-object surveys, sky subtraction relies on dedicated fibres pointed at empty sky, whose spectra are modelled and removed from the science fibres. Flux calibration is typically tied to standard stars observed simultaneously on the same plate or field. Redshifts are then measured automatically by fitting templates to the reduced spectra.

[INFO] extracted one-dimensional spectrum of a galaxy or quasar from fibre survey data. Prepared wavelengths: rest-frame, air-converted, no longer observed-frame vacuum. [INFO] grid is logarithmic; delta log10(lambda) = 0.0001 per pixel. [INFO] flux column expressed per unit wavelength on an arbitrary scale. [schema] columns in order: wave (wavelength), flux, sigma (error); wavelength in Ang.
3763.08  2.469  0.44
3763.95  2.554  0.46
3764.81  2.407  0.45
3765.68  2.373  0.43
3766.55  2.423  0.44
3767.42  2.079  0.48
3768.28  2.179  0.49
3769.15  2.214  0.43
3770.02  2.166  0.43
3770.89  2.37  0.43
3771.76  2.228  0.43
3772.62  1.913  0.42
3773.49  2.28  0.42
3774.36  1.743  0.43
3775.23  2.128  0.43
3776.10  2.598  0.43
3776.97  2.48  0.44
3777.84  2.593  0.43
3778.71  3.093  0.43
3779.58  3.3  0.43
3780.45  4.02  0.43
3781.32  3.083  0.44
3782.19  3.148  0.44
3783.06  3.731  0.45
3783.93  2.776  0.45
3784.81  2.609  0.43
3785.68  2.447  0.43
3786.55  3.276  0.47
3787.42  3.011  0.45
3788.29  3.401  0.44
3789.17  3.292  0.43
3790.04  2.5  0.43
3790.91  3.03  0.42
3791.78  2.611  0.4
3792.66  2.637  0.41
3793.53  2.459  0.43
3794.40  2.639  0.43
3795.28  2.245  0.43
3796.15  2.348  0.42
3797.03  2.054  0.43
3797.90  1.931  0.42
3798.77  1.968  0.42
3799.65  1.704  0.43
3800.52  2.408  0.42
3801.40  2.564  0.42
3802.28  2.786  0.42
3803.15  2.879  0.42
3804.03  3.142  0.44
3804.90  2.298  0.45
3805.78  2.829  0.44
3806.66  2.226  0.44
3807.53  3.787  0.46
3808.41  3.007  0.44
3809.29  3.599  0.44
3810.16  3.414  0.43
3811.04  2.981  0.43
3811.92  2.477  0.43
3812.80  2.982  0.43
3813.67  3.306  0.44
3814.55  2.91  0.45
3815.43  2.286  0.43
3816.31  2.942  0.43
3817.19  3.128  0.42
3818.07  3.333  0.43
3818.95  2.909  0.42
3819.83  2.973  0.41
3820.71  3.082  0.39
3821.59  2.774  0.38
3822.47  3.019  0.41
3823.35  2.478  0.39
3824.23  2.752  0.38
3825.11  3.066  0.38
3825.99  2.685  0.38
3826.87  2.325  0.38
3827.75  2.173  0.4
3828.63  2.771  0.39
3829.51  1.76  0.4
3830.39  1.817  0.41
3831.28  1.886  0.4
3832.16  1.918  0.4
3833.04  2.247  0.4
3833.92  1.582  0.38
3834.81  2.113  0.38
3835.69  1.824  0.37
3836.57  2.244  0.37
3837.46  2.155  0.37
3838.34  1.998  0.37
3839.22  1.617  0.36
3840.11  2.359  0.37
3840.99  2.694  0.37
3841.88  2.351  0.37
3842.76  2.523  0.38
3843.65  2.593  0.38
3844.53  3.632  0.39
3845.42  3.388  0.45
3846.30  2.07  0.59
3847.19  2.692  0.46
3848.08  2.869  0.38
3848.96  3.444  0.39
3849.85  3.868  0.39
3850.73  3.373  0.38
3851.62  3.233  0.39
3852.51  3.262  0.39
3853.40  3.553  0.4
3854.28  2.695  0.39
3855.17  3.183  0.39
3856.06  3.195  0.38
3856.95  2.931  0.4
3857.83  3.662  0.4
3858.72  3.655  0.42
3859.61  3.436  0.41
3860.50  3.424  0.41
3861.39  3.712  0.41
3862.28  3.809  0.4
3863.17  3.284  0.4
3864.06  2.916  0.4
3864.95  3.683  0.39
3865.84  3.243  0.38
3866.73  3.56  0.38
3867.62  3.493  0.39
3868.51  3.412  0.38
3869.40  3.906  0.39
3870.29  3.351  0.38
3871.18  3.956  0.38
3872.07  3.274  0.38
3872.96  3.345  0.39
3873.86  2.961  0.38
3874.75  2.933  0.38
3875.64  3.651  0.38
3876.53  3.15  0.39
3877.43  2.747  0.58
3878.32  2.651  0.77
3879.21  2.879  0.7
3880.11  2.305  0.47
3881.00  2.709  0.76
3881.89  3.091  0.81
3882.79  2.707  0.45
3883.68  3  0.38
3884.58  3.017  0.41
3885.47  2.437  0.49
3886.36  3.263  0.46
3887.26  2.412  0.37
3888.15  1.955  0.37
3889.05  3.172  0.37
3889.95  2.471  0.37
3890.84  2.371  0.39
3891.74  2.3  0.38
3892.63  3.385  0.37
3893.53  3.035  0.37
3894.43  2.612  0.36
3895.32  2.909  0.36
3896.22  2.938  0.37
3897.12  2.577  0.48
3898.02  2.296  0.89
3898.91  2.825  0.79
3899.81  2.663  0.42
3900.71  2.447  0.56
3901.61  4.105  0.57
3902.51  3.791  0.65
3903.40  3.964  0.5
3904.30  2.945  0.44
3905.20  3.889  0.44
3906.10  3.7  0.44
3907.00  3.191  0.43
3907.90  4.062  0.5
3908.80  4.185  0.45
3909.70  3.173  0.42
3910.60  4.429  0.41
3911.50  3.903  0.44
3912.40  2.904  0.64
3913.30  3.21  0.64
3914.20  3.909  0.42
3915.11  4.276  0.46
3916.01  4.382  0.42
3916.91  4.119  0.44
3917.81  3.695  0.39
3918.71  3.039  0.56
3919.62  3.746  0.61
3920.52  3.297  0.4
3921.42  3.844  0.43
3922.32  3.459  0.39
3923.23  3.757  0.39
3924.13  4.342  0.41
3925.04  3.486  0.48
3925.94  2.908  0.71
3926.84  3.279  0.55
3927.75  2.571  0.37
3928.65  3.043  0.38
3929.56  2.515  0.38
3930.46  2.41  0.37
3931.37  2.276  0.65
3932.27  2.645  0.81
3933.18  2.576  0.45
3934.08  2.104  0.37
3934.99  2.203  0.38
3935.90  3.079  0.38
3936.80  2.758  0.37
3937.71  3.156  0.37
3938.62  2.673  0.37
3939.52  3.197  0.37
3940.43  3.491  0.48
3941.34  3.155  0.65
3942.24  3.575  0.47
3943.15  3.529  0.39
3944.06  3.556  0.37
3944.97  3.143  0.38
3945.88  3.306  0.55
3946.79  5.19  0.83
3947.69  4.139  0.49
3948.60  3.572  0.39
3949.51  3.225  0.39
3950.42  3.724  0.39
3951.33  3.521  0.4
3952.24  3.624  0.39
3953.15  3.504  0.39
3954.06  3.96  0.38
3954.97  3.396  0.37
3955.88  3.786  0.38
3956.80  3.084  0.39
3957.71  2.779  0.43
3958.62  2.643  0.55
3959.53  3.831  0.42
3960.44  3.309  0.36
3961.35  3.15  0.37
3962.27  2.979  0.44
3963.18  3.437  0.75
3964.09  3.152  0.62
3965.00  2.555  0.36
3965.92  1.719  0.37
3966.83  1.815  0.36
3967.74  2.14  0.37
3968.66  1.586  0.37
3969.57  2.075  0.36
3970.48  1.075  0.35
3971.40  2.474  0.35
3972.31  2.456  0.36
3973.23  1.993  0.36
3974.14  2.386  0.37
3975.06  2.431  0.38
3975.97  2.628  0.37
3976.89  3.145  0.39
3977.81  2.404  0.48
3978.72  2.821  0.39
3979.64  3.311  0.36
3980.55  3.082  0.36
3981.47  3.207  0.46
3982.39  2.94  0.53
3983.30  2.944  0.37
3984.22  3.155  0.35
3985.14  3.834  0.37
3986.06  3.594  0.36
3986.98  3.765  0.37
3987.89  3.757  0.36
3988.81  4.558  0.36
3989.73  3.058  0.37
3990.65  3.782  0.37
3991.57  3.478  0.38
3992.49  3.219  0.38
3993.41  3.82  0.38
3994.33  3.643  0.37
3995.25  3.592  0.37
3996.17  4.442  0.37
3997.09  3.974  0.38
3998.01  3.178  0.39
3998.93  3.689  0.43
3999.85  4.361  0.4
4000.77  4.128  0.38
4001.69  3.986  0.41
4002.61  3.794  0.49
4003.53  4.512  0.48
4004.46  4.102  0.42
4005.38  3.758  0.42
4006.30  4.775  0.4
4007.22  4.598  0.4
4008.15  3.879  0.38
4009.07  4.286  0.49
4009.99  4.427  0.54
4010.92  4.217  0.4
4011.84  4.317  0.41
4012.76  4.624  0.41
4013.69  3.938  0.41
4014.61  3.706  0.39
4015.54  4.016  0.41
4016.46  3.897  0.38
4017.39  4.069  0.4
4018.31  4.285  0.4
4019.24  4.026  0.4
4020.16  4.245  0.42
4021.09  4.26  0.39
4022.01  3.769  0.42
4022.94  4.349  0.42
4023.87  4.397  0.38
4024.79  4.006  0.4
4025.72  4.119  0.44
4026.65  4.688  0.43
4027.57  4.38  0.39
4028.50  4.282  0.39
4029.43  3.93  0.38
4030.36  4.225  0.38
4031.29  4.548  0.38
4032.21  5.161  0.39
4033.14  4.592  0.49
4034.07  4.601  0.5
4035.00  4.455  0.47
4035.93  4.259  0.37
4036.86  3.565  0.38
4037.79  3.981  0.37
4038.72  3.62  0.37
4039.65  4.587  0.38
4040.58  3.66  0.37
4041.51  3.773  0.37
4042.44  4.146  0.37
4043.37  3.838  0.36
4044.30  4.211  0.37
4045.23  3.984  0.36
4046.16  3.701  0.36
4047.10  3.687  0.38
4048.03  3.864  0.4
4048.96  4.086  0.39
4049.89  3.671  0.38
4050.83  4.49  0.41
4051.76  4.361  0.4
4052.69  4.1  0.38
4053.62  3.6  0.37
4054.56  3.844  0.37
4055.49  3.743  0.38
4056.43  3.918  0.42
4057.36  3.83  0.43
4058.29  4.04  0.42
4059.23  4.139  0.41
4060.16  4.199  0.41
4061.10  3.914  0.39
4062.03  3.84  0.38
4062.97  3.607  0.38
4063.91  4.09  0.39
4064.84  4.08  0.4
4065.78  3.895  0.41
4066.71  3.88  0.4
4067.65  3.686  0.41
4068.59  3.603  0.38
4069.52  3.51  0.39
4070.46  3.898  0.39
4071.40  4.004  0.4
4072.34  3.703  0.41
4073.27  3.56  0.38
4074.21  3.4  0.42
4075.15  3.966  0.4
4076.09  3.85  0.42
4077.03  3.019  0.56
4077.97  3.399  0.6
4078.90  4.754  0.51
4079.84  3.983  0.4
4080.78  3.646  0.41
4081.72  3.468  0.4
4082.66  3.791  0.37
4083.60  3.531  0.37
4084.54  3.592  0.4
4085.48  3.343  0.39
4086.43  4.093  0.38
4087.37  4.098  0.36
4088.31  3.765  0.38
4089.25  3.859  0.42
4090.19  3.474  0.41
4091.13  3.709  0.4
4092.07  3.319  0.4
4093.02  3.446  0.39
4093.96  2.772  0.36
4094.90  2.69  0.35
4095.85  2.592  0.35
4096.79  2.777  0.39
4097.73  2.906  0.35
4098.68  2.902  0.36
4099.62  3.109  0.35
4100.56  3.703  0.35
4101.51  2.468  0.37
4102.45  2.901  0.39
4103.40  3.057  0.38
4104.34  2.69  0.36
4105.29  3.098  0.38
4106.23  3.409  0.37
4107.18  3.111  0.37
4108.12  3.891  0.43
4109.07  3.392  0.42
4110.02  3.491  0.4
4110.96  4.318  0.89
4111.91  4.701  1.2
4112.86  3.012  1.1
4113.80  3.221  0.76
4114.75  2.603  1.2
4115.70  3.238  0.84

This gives 1.30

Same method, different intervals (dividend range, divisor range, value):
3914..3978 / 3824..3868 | 1.15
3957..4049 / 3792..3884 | 1.39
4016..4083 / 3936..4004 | 1.28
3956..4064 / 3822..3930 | 1.29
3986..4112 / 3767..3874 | 1.54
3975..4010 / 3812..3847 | 1.57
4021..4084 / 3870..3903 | 1.49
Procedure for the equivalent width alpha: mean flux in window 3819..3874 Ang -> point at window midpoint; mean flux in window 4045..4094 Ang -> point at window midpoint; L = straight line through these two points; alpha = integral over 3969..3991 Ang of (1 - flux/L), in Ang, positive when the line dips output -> 3.2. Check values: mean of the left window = 2.89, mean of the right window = 3.8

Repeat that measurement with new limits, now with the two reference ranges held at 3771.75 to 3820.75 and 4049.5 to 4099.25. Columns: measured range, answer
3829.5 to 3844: 4.0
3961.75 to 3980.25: 5.0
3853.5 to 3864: -1.3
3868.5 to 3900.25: 1.6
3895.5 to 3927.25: -3.6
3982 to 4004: -2.0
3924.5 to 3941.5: 2.1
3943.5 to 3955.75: -1.5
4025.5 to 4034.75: -2.4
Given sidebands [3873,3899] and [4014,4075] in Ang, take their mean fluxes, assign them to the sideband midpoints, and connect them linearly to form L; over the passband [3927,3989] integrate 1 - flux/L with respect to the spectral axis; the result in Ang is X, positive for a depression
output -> 6.3 Ang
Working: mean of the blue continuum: 2.79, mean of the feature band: 3.01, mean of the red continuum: 4.02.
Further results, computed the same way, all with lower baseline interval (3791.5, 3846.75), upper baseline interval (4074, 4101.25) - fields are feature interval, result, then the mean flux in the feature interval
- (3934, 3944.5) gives -0.4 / 3.07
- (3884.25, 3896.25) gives 0.3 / 2.73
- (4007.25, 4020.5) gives -3.8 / 4.15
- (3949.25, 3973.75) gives 1.6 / 2.85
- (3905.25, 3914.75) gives -2.7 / 3.68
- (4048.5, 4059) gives -1.9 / 3.97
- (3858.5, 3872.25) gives -4.0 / 3.51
